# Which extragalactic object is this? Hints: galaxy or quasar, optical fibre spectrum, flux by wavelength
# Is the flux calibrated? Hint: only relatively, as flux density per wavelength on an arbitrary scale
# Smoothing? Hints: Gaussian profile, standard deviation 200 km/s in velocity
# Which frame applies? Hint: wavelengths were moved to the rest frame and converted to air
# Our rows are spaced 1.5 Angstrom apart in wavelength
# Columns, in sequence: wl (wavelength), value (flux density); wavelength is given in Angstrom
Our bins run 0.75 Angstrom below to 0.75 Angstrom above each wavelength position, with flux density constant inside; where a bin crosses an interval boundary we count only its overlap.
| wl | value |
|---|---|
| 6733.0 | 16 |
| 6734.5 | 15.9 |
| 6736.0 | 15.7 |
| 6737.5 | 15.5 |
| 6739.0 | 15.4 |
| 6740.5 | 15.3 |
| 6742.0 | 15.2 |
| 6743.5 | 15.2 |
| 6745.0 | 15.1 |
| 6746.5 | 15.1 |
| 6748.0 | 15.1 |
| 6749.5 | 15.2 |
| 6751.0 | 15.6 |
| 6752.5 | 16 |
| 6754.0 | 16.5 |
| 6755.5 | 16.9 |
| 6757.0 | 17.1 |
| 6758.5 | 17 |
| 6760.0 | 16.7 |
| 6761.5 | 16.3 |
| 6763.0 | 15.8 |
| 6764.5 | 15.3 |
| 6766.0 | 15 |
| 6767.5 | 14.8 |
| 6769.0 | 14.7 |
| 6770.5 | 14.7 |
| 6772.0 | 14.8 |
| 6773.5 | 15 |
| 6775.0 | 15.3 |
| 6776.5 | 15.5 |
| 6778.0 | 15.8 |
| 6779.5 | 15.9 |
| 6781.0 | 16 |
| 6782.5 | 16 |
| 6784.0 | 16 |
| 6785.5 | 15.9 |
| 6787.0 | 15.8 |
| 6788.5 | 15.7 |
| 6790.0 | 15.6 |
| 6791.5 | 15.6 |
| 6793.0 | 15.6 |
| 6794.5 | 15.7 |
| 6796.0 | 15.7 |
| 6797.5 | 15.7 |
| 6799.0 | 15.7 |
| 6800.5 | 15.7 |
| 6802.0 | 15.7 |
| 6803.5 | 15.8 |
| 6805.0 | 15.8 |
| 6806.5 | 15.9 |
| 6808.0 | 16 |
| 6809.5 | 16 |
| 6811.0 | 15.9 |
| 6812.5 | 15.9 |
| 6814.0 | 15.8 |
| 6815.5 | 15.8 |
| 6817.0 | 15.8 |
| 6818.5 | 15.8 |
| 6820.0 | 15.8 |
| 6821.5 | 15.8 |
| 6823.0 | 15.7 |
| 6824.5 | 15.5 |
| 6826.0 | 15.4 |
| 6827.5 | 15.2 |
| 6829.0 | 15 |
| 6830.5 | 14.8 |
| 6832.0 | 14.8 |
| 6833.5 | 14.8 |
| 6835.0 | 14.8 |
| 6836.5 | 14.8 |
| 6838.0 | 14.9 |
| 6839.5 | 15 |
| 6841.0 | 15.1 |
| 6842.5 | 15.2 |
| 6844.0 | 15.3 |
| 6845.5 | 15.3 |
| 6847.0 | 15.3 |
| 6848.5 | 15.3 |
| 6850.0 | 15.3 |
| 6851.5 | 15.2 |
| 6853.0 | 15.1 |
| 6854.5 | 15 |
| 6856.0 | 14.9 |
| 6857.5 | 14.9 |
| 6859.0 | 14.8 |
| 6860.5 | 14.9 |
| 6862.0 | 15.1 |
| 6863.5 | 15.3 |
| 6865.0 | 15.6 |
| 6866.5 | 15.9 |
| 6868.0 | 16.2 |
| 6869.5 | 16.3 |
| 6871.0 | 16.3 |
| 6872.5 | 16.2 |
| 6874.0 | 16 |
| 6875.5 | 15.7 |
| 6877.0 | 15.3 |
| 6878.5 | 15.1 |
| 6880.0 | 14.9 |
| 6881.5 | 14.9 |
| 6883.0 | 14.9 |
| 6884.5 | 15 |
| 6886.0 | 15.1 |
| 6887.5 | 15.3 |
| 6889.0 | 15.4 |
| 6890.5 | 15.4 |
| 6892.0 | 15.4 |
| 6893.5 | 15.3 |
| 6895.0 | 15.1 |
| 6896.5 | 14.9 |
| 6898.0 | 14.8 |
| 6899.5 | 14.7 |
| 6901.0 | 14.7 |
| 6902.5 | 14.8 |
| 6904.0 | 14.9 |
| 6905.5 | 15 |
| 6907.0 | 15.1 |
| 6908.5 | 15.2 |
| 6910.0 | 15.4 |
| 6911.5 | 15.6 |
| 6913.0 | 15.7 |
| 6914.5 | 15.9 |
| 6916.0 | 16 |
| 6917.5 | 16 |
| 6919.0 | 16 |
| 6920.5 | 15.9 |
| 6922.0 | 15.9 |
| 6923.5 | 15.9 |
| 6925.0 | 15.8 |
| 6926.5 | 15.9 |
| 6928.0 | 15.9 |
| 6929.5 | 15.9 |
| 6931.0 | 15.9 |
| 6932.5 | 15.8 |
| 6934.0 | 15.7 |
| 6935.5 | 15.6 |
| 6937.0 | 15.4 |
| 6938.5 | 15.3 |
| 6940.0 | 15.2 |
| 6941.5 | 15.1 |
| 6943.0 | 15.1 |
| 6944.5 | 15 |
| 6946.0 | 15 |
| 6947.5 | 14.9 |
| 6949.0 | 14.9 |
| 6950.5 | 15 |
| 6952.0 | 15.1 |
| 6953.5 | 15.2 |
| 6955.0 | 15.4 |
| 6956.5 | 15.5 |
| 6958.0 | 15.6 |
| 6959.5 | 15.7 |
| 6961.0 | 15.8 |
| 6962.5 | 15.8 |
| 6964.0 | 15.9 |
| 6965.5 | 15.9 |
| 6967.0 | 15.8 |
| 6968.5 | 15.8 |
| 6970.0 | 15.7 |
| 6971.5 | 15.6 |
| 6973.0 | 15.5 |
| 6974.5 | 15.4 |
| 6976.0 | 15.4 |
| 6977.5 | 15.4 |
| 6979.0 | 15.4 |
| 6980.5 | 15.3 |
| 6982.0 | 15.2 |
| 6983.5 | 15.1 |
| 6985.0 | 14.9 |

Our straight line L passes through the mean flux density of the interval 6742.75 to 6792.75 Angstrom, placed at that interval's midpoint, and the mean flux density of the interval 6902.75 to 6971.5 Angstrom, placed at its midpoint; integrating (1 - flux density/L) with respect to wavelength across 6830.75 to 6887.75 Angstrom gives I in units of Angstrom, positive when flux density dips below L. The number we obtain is 1.2 Angstrom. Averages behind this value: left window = 15.7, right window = 15.5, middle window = 15.3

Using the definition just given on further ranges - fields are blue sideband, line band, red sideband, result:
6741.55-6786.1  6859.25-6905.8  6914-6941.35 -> 1.3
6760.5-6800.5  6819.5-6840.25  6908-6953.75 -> 0.5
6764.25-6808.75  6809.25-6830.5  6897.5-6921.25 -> -0.2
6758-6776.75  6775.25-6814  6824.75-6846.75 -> -1.3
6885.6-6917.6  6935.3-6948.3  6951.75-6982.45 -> 0.2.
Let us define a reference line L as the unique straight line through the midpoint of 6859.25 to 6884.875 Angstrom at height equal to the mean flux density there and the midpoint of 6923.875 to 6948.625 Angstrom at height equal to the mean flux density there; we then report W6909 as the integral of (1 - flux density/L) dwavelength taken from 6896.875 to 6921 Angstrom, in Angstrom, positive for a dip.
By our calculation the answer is 0.2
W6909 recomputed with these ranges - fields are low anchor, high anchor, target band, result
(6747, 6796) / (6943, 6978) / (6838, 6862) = 0.77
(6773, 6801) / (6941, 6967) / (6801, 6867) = 1.03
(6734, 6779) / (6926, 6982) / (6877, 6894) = 0.39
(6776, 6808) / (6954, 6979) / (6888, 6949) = 1.02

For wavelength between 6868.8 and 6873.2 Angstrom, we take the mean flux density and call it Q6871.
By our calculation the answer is 16.3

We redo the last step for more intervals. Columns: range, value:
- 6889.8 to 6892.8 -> 15.4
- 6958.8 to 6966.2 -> 15.8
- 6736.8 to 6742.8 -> 15.3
